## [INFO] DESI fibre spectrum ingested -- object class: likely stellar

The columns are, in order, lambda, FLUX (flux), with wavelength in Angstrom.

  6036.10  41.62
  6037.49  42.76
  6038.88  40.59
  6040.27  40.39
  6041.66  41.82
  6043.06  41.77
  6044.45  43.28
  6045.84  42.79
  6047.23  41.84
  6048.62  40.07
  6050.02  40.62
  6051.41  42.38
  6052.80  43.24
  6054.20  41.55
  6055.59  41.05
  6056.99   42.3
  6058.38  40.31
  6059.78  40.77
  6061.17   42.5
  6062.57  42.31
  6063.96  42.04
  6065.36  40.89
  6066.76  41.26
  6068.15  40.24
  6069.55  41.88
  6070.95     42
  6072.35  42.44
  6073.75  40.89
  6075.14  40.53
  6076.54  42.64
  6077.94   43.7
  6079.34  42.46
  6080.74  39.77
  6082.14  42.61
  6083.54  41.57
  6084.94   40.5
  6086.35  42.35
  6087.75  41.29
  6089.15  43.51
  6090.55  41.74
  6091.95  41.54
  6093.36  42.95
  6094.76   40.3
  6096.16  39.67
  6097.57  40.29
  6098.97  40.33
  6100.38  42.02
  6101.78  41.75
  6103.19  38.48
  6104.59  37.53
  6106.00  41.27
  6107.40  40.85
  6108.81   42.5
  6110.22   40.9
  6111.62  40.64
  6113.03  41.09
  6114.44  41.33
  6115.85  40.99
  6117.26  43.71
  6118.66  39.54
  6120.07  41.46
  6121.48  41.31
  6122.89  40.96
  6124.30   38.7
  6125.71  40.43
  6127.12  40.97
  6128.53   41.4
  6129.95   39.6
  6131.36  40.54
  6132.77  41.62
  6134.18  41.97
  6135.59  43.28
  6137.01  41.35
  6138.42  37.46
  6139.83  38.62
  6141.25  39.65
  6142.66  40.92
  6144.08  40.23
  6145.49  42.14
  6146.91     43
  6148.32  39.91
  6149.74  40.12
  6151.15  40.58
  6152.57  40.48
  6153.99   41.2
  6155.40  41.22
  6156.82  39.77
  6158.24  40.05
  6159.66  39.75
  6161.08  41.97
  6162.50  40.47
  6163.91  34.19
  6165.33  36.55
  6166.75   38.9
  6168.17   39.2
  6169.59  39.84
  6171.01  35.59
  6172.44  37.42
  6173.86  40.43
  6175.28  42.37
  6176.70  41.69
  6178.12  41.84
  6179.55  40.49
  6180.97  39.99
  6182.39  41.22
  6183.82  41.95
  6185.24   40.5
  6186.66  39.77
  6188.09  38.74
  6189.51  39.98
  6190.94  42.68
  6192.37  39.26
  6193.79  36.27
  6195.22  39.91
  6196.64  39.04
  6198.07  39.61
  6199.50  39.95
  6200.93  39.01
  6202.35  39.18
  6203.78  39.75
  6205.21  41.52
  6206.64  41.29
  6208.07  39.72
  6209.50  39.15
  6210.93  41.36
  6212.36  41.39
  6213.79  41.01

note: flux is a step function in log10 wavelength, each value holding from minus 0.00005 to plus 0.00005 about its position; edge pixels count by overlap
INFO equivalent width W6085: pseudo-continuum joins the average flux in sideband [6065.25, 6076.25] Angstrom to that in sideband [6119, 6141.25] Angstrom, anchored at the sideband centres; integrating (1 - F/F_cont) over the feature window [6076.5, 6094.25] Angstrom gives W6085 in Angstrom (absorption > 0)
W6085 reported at -0.4 Angstrom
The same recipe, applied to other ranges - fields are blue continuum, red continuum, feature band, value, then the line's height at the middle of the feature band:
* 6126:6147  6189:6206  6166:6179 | 0.1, 40.1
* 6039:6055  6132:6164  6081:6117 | 0.0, 41.1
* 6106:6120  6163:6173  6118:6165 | -1.3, 39.3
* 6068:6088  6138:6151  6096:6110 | 0.2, 41.2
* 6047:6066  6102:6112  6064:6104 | -0.5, 40.9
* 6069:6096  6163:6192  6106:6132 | 0.0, 41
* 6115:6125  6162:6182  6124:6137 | -0.1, 40.6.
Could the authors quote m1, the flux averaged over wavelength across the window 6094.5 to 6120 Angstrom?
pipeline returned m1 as 40.8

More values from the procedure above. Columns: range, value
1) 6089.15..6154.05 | 40.8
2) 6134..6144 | 40.4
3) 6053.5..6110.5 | 41.4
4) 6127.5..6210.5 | 40.1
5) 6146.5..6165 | 40.1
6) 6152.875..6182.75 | 39.7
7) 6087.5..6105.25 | 40.9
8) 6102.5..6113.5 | 40.4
